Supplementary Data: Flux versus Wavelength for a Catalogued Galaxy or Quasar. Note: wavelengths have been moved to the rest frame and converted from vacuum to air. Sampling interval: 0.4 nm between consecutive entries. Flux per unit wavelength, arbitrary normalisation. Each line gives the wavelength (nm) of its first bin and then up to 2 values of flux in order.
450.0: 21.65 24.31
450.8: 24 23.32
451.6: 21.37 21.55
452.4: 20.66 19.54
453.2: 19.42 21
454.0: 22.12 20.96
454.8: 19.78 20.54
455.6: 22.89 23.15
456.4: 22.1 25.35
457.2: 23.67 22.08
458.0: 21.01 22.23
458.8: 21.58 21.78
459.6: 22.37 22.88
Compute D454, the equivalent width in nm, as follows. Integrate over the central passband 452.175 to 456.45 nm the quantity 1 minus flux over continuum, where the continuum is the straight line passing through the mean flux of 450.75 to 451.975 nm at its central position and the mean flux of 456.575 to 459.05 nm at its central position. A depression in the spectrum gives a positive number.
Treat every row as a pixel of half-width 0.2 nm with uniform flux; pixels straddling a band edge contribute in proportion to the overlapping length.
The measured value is 0.29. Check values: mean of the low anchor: 22.6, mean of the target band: 21.1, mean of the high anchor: 22.6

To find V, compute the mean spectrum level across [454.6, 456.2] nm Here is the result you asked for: 21.6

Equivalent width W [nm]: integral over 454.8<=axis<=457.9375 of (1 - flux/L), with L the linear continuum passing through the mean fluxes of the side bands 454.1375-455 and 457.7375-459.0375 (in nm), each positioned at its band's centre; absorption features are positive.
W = -0.23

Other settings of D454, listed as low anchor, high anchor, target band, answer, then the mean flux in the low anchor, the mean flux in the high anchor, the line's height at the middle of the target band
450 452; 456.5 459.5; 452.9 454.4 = 0.131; 22.9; 22.5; 22.8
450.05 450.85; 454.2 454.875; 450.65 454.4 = 0.116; 23.7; 20.5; 22.1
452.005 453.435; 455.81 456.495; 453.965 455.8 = 0.047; 20.1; 22.7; 21.7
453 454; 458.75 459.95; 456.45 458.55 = -0.120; 20.6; 22.1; 21.6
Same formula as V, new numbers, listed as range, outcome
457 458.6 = 22.2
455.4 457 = 23.4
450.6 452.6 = 22.2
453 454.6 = 20.9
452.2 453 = 20.1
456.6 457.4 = 24.5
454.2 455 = 20.4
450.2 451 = 24.2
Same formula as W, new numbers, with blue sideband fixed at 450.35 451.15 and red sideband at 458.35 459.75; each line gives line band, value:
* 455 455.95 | 0.04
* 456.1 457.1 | -0.05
